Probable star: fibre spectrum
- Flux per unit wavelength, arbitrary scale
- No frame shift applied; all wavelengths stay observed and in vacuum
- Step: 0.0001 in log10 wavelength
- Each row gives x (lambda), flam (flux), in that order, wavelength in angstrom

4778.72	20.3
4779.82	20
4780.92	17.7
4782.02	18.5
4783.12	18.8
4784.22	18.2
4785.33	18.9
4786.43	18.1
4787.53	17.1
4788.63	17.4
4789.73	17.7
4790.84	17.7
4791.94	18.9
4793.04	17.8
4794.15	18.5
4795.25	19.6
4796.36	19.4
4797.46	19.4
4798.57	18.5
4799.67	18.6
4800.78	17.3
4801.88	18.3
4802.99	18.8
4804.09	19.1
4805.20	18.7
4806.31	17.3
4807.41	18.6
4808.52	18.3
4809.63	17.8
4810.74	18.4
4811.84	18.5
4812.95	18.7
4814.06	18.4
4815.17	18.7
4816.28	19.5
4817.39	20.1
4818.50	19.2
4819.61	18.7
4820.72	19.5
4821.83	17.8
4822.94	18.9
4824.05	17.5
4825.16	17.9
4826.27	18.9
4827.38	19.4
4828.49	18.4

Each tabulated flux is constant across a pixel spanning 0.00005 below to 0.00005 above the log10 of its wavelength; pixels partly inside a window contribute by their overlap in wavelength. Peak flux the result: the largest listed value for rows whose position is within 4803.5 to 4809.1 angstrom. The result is 19.1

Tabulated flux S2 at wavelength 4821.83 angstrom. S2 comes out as 17.8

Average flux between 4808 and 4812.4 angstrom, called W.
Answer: 18.3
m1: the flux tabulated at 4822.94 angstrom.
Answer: 18.9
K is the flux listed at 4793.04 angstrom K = 17.8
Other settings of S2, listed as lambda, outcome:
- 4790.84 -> 17.7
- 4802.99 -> 18.8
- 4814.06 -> 18.4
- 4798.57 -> 18.5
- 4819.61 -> 18.7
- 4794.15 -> 18.5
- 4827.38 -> 19.4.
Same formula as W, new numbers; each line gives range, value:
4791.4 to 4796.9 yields 18.8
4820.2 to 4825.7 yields 18.3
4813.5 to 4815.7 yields 18.5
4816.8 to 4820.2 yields 19.3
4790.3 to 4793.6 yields 18.1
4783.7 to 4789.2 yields 17.9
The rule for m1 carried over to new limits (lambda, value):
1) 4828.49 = 18.4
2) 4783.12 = 18.8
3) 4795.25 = 19.6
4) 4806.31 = 17.3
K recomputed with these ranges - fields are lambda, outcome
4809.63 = 17.8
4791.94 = 18.9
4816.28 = 19.5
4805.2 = 18.7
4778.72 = 20.3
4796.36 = 19.4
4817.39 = 20.1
